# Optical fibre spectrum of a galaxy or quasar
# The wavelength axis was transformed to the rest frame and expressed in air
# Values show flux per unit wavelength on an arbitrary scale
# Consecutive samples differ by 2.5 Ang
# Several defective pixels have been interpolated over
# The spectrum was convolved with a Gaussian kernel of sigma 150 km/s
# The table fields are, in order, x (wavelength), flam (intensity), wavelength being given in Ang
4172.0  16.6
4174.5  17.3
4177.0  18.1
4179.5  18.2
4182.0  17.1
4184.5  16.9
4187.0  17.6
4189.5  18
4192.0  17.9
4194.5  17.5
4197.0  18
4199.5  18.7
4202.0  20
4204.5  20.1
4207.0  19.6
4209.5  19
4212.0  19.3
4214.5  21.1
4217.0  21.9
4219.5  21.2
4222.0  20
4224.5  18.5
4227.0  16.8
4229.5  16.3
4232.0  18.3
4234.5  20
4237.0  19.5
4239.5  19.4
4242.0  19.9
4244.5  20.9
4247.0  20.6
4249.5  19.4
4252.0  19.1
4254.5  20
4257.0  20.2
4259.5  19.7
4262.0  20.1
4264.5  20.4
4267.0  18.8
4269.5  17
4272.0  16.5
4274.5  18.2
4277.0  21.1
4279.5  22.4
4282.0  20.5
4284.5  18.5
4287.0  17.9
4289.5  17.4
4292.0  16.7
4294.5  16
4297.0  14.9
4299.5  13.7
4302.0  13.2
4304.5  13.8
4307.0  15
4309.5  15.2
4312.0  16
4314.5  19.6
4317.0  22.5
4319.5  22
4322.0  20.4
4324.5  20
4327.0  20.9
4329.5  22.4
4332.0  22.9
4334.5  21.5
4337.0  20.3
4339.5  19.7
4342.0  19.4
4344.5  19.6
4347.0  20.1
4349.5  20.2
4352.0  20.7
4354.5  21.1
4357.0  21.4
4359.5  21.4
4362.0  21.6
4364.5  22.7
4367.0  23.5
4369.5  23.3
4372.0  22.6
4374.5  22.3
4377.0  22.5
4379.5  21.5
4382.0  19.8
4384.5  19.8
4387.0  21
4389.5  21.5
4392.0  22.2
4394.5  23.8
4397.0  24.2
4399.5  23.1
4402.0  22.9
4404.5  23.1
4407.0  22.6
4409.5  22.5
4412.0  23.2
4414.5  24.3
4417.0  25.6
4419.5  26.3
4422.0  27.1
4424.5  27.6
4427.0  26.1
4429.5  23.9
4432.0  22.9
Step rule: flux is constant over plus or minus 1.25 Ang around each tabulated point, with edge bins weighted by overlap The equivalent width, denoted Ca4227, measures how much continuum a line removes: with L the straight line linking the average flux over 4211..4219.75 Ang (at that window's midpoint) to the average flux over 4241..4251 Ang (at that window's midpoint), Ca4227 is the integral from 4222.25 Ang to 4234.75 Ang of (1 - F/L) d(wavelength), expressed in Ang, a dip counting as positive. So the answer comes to 1.58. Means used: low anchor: 20.9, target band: 18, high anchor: 20.2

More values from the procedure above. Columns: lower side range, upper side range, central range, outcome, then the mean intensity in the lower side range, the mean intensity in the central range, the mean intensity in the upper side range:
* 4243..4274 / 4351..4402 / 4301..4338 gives 3.02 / 19.4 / 19.1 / 22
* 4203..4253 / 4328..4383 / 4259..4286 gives 1.11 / 19.5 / 19.4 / 21.4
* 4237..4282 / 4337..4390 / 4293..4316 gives 5.62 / 19.6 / 15.4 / 21.2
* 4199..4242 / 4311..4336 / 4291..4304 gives 3.61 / 19.4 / 14.8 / 20.9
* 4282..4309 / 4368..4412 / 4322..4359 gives -3.52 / 15.9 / 20.7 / 22.3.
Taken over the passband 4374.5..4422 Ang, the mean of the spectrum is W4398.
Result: 22.9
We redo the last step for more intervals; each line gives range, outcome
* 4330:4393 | 21.3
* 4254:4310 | 17.7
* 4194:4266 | 19.5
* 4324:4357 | 20.7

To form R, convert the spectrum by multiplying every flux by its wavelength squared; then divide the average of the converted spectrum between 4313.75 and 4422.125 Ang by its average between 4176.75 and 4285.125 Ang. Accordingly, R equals 1.2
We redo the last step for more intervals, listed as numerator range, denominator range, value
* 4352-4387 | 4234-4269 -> 1.16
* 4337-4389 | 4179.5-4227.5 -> 1.21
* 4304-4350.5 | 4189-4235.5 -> 1.09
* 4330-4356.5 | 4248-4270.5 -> 1.10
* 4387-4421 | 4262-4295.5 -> 1.33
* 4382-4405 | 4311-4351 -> 1.12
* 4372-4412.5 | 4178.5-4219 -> 1.29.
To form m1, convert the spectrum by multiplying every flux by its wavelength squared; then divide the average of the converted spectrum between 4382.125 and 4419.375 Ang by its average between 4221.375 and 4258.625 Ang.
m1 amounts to 1.3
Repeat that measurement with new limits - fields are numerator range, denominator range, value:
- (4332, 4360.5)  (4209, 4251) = 1.11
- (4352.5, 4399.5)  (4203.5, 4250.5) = 1.21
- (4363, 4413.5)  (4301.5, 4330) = 1.26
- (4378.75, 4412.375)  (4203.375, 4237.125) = 1.24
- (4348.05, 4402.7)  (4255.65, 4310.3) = 1.30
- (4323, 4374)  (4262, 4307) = 1.26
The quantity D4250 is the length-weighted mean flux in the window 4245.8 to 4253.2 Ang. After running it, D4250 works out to 19.7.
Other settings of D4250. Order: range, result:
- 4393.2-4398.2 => 24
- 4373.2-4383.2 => 21.5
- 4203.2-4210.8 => 19.6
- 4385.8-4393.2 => 21.6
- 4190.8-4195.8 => 17.7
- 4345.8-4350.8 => 20.2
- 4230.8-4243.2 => 19.4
